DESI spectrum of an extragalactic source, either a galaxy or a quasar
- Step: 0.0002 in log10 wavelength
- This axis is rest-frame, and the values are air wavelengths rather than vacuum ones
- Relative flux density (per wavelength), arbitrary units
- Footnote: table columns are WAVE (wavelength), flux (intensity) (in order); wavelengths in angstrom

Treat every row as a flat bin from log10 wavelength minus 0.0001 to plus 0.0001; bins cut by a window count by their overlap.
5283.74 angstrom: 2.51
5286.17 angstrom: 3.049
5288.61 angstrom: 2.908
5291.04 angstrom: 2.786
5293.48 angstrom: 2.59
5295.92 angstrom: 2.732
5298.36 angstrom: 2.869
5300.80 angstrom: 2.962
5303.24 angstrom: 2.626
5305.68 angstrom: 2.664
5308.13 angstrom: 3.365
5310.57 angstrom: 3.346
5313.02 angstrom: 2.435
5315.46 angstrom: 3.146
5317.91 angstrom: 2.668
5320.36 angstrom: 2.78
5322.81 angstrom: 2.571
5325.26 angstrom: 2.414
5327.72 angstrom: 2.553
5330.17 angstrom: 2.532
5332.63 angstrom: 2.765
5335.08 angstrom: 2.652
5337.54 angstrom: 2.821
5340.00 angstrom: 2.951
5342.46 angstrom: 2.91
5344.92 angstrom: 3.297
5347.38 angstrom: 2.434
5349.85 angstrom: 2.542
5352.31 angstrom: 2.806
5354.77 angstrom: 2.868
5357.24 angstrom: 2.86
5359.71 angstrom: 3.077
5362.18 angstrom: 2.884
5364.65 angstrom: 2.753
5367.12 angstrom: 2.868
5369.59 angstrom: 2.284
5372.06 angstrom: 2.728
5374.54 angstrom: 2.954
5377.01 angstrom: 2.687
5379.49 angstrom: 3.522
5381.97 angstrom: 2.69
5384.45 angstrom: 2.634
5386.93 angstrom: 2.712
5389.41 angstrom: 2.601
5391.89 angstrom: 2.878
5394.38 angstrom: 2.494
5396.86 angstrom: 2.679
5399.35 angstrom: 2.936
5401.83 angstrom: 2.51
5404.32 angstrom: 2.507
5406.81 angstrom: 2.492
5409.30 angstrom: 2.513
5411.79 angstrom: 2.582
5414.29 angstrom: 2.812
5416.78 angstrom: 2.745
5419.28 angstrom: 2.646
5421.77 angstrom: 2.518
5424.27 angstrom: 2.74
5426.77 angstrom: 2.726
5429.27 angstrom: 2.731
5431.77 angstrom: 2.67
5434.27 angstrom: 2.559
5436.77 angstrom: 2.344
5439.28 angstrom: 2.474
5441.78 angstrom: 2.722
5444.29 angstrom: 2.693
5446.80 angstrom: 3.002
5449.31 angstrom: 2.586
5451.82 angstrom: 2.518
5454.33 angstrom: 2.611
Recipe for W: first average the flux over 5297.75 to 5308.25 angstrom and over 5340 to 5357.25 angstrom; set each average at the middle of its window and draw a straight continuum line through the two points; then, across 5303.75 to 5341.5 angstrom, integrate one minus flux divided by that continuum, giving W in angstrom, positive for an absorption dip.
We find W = 0.8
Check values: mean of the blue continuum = 2.85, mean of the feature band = 2.78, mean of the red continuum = 2.82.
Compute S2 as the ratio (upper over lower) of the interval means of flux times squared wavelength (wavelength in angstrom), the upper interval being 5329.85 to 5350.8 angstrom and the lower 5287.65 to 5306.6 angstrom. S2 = 1.0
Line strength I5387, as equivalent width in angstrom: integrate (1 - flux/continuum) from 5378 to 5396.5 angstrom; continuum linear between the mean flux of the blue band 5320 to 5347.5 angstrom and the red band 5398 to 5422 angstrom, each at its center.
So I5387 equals -0.8 angstrom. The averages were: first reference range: 2.73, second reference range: 2.63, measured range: 2.78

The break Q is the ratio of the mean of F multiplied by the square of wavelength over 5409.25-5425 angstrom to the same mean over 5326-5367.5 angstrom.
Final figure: 0.98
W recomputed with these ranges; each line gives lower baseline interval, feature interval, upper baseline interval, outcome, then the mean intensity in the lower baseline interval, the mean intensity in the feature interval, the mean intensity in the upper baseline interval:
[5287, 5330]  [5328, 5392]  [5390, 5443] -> -1.9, 2.79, 2.79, 2.63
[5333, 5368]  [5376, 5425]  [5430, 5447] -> 0.3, 2.84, 2.69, 2.62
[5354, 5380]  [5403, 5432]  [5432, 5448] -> 0.6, 2.84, 2.64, 2.63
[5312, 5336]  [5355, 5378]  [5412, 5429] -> -1.1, 2.65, 2.79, 2.69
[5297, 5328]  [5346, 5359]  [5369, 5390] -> 0.3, 2.81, 2.72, 2.78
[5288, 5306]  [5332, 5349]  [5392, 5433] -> -0.7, 2.77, 2.83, 2.65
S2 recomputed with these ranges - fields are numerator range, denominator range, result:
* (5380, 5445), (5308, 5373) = 0.98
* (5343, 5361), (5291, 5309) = 1.03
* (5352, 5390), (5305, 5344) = 1.02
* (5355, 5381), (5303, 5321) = 1.01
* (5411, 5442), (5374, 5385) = 0.92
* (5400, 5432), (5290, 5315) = 0.97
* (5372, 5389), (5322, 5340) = 1.10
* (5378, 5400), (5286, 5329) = 1.03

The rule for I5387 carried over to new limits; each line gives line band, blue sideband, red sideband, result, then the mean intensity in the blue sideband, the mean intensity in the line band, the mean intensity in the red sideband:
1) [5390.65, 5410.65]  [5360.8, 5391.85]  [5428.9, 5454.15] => 0.7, 2.78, 2.63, 2.63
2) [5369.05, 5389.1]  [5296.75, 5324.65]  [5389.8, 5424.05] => -0.6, 2.85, 2.79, 2.64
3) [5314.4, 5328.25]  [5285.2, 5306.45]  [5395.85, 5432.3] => 0.4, 2.8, 2.69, 2.65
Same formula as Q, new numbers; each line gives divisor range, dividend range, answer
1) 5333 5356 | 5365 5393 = 1.00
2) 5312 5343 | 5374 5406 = 1.04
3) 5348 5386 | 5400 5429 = 0.95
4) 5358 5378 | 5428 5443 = 0.95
